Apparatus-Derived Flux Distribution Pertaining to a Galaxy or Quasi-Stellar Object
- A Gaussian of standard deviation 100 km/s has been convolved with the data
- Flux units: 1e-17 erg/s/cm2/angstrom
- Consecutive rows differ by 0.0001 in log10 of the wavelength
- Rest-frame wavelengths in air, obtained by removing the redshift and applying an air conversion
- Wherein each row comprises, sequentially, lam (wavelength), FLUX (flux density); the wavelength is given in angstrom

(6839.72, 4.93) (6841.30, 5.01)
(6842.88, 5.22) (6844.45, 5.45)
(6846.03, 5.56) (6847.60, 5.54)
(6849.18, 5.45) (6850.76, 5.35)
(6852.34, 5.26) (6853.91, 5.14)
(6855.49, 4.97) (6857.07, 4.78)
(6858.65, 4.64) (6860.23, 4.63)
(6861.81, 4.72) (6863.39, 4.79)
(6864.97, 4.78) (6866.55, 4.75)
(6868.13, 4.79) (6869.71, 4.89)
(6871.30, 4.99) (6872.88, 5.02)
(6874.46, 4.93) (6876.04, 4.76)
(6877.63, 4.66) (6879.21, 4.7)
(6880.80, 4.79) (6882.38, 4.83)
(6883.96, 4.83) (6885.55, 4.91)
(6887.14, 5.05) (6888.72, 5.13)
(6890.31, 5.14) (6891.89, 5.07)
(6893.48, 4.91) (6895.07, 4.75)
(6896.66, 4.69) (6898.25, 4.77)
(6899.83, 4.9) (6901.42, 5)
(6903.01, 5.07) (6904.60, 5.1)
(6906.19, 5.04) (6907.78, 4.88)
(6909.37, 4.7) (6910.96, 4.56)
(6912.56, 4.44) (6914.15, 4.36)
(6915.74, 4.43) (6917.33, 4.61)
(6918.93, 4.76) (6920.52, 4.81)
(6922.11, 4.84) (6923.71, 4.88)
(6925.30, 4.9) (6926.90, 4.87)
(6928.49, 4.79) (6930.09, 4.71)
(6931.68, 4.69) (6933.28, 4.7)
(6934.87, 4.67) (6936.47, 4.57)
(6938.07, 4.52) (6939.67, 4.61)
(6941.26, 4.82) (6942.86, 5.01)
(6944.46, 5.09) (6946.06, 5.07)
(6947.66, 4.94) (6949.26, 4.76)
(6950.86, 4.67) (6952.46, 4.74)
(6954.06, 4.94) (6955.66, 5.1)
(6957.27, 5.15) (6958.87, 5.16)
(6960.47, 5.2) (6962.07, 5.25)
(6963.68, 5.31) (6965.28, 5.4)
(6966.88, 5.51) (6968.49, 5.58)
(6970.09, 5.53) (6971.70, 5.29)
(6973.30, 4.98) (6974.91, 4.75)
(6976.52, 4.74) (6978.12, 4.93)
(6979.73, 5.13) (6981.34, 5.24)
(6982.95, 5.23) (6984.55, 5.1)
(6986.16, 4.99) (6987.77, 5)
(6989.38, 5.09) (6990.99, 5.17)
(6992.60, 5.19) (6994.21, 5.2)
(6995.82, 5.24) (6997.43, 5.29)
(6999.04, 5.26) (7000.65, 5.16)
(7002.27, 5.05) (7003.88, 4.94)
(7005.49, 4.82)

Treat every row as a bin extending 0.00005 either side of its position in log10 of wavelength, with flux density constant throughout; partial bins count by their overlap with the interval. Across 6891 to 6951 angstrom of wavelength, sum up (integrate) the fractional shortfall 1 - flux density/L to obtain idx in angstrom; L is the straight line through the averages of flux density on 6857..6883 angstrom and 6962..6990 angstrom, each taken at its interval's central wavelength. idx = 2.18 angstrom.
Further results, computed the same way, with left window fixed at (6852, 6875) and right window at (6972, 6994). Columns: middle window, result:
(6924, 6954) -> 1.2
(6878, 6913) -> 0.3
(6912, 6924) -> 0.8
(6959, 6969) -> -0.7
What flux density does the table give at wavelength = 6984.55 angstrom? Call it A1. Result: 5.1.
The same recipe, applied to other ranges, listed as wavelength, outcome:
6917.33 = 4.61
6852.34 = 5.26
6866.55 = 4.75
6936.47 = 4.57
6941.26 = 4.82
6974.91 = 4.75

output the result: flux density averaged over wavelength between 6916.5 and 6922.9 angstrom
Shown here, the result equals 4.75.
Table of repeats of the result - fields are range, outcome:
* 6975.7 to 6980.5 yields 4.93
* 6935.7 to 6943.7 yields 4.71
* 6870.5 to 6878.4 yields 4.87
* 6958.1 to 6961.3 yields 5.19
